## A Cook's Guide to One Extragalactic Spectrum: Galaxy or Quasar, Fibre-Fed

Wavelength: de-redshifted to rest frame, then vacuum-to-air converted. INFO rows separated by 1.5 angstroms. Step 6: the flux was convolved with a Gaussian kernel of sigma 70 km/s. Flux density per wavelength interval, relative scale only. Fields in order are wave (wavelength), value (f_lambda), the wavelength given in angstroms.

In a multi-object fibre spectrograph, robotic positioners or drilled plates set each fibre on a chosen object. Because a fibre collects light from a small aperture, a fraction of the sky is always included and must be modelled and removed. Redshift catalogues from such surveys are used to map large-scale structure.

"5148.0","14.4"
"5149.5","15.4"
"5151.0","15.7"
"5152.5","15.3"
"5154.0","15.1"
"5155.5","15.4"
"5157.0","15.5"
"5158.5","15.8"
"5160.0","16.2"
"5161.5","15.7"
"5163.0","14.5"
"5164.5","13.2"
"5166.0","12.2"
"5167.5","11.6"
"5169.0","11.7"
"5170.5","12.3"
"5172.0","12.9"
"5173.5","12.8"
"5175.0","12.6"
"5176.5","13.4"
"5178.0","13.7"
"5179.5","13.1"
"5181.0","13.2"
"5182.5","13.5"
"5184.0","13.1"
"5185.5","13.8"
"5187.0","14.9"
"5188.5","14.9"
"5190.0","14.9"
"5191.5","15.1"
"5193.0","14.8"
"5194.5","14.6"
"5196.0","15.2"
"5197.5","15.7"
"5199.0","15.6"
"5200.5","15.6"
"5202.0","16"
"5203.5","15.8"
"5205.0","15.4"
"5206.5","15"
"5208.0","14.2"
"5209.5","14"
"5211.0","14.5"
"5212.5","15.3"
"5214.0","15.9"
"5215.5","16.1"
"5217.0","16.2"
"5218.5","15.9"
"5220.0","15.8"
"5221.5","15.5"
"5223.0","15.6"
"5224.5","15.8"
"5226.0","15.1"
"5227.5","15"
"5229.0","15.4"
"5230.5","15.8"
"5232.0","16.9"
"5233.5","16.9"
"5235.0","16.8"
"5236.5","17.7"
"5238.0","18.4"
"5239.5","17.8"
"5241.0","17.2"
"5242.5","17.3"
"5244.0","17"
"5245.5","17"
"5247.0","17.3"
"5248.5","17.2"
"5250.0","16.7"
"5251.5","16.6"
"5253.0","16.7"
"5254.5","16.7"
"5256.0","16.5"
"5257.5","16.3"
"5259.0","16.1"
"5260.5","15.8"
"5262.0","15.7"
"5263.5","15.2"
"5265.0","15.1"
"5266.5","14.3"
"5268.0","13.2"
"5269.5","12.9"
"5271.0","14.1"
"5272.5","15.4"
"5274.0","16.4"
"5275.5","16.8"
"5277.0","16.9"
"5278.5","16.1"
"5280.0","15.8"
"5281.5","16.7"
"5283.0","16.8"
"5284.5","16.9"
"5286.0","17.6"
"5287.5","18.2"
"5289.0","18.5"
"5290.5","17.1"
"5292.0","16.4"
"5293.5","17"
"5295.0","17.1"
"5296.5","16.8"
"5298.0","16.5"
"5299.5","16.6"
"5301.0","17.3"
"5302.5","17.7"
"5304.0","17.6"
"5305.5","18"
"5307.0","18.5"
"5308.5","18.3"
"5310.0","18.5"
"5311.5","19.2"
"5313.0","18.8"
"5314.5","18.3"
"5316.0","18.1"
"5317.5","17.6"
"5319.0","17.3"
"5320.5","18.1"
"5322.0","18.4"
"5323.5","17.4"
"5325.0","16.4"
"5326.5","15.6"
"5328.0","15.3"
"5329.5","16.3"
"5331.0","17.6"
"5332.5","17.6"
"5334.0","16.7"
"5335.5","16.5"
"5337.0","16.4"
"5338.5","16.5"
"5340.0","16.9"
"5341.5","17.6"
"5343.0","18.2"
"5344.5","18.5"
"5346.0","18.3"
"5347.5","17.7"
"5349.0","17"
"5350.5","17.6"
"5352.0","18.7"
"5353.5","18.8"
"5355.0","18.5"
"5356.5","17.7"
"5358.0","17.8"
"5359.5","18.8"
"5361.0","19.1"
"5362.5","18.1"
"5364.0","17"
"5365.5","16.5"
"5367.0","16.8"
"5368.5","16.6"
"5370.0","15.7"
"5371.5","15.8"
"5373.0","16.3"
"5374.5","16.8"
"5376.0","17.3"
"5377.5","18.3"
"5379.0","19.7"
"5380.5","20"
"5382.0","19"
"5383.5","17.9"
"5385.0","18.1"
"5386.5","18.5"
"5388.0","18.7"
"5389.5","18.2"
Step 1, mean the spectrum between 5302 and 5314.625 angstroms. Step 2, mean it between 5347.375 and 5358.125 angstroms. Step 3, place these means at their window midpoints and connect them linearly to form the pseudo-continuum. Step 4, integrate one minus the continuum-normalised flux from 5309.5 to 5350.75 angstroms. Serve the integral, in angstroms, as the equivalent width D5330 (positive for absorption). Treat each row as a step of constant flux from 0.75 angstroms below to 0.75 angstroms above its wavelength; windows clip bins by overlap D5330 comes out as 1.7 angstroms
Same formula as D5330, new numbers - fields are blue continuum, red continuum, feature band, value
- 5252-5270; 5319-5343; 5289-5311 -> -1.6 angstroms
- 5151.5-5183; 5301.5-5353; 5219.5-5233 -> -0.4 angstroms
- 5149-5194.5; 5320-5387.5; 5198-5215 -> -0.6 angstroms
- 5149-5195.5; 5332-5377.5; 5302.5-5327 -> -1.8 angstroms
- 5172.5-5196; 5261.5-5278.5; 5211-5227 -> -1.4 angstroms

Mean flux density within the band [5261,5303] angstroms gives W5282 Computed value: 16.2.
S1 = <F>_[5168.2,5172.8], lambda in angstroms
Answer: 12.3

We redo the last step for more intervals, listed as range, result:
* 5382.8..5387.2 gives 18.2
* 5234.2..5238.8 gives 17.6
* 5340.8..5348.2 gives 18.1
